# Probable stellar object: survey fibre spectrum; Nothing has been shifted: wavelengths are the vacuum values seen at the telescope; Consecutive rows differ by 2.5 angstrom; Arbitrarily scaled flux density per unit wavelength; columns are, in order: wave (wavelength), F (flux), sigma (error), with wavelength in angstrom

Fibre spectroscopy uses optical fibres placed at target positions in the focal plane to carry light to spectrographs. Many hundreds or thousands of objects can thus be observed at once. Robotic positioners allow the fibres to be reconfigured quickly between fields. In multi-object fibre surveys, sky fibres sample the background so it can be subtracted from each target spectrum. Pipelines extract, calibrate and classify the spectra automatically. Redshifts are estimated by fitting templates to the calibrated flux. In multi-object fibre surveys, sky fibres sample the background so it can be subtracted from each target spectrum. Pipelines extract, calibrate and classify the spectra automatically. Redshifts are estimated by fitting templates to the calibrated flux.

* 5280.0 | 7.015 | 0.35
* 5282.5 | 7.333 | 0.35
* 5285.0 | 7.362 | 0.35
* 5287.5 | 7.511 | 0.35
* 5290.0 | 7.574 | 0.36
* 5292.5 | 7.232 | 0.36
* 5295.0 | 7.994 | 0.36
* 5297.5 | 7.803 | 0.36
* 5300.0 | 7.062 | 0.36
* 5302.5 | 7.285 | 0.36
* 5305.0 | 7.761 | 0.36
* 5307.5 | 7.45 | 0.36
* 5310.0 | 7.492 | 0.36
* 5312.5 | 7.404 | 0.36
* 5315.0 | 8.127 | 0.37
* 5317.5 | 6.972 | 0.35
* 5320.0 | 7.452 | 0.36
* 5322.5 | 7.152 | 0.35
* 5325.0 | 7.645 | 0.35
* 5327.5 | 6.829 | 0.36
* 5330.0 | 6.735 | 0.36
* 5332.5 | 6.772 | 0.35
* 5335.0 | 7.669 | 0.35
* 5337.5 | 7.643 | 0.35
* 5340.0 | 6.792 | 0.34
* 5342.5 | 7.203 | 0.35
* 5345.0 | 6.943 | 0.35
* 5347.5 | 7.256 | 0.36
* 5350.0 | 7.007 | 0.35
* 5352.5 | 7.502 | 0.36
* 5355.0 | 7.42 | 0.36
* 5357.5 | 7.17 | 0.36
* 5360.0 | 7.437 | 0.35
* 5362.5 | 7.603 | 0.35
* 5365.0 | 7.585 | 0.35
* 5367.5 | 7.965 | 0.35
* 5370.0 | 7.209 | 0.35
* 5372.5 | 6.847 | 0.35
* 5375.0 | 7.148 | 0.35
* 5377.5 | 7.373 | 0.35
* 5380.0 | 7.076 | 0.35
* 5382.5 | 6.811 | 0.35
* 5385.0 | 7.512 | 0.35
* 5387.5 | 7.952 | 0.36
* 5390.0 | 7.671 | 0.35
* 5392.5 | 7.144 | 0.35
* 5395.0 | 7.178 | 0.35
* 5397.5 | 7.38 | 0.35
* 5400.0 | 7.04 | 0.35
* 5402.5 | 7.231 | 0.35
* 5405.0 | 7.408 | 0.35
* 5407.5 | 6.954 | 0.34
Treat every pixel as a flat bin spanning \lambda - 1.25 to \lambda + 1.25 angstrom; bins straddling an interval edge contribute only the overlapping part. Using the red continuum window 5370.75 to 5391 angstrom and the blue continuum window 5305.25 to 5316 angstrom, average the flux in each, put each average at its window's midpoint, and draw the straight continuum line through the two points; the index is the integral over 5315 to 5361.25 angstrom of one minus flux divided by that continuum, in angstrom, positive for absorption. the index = 1.64 angstrom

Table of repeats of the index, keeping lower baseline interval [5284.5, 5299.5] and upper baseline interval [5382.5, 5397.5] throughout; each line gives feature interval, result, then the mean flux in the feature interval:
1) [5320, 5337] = 0.8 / 7.18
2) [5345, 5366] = 0.4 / 7.34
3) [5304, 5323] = 0.1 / 7.49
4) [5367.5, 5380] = 0.4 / 7.22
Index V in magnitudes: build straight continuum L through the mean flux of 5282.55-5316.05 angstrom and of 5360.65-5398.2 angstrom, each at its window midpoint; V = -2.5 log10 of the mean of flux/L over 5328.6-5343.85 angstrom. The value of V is 0.05 mag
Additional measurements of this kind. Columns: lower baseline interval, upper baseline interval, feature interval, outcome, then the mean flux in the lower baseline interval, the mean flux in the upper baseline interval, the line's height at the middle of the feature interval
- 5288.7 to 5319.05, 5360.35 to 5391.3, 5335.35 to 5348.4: 0.04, 7.51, 7.4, 7.45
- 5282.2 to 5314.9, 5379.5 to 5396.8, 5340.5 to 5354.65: 0.04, 7.51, 7.35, 7.42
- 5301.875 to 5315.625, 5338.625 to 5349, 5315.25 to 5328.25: 0.01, 7.58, 7.05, 7.38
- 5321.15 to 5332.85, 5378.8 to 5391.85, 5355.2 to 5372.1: -0.03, 7.05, 7.39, 7.27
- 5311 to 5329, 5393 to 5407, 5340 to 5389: 0.00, 7.36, 7.23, 7.29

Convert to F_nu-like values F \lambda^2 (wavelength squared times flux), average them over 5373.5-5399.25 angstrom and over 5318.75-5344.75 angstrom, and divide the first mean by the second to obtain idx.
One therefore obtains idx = 1.0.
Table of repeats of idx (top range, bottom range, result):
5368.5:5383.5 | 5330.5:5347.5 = 1.01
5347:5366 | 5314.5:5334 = 1.04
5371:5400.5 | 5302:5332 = 1.02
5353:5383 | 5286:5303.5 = 1.00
